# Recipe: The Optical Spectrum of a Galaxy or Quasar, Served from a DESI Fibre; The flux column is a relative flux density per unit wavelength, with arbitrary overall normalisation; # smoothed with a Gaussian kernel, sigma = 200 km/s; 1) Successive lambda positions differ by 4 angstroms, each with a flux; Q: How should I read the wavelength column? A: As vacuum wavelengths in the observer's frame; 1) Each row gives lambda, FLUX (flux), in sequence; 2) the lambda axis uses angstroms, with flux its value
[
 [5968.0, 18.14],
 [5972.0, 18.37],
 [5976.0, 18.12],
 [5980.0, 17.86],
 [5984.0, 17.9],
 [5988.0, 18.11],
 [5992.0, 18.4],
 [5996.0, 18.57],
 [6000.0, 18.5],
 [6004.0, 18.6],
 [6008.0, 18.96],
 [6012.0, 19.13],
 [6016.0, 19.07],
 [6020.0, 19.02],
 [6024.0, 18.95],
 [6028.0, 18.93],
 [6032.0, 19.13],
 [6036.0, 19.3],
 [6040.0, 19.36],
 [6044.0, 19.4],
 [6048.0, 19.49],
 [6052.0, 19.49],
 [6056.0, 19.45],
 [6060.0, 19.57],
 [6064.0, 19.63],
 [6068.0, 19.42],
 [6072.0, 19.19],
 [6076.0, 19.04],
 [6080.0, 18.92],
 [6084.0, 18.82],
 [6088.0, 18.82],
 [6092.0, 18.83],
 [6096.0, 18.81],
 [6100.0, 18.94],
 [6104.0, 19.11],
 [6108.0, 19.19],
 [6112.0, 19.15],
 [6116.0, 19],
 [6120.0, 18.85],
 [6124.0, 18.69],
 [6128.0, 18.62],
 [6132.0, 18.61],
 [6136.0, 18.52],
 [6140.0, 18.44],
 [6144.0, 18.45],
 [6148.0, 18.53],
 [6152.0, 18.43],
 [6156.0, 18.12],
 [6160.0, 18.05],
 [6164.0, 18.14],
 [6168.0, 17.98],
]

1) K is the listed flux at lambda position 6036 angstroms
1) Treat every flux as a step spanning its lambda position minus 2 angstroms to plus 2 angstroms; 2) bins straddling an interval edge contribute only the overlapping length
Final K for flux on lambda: 19.3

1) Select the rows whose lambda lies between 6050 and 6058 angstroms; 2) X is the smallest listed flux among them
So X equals 19.45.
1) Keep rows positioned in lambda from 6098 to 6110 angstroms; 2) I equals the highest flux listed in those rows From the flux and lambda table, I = 19.19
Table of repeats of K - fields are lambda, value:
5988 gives 18.11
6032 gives 19.13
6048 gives 19.49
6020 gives 19.02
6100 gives 18.94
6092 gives 18.83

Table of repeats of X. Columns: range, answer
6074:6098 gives 18.81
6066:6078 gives 19.04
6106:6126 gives 18.69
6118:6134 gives 18.61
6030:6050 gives 19.13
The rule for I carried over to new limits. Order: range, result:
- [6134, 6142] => 18.52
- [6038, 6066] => 19.63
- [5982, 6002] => 18.57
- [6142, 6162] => 18.53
